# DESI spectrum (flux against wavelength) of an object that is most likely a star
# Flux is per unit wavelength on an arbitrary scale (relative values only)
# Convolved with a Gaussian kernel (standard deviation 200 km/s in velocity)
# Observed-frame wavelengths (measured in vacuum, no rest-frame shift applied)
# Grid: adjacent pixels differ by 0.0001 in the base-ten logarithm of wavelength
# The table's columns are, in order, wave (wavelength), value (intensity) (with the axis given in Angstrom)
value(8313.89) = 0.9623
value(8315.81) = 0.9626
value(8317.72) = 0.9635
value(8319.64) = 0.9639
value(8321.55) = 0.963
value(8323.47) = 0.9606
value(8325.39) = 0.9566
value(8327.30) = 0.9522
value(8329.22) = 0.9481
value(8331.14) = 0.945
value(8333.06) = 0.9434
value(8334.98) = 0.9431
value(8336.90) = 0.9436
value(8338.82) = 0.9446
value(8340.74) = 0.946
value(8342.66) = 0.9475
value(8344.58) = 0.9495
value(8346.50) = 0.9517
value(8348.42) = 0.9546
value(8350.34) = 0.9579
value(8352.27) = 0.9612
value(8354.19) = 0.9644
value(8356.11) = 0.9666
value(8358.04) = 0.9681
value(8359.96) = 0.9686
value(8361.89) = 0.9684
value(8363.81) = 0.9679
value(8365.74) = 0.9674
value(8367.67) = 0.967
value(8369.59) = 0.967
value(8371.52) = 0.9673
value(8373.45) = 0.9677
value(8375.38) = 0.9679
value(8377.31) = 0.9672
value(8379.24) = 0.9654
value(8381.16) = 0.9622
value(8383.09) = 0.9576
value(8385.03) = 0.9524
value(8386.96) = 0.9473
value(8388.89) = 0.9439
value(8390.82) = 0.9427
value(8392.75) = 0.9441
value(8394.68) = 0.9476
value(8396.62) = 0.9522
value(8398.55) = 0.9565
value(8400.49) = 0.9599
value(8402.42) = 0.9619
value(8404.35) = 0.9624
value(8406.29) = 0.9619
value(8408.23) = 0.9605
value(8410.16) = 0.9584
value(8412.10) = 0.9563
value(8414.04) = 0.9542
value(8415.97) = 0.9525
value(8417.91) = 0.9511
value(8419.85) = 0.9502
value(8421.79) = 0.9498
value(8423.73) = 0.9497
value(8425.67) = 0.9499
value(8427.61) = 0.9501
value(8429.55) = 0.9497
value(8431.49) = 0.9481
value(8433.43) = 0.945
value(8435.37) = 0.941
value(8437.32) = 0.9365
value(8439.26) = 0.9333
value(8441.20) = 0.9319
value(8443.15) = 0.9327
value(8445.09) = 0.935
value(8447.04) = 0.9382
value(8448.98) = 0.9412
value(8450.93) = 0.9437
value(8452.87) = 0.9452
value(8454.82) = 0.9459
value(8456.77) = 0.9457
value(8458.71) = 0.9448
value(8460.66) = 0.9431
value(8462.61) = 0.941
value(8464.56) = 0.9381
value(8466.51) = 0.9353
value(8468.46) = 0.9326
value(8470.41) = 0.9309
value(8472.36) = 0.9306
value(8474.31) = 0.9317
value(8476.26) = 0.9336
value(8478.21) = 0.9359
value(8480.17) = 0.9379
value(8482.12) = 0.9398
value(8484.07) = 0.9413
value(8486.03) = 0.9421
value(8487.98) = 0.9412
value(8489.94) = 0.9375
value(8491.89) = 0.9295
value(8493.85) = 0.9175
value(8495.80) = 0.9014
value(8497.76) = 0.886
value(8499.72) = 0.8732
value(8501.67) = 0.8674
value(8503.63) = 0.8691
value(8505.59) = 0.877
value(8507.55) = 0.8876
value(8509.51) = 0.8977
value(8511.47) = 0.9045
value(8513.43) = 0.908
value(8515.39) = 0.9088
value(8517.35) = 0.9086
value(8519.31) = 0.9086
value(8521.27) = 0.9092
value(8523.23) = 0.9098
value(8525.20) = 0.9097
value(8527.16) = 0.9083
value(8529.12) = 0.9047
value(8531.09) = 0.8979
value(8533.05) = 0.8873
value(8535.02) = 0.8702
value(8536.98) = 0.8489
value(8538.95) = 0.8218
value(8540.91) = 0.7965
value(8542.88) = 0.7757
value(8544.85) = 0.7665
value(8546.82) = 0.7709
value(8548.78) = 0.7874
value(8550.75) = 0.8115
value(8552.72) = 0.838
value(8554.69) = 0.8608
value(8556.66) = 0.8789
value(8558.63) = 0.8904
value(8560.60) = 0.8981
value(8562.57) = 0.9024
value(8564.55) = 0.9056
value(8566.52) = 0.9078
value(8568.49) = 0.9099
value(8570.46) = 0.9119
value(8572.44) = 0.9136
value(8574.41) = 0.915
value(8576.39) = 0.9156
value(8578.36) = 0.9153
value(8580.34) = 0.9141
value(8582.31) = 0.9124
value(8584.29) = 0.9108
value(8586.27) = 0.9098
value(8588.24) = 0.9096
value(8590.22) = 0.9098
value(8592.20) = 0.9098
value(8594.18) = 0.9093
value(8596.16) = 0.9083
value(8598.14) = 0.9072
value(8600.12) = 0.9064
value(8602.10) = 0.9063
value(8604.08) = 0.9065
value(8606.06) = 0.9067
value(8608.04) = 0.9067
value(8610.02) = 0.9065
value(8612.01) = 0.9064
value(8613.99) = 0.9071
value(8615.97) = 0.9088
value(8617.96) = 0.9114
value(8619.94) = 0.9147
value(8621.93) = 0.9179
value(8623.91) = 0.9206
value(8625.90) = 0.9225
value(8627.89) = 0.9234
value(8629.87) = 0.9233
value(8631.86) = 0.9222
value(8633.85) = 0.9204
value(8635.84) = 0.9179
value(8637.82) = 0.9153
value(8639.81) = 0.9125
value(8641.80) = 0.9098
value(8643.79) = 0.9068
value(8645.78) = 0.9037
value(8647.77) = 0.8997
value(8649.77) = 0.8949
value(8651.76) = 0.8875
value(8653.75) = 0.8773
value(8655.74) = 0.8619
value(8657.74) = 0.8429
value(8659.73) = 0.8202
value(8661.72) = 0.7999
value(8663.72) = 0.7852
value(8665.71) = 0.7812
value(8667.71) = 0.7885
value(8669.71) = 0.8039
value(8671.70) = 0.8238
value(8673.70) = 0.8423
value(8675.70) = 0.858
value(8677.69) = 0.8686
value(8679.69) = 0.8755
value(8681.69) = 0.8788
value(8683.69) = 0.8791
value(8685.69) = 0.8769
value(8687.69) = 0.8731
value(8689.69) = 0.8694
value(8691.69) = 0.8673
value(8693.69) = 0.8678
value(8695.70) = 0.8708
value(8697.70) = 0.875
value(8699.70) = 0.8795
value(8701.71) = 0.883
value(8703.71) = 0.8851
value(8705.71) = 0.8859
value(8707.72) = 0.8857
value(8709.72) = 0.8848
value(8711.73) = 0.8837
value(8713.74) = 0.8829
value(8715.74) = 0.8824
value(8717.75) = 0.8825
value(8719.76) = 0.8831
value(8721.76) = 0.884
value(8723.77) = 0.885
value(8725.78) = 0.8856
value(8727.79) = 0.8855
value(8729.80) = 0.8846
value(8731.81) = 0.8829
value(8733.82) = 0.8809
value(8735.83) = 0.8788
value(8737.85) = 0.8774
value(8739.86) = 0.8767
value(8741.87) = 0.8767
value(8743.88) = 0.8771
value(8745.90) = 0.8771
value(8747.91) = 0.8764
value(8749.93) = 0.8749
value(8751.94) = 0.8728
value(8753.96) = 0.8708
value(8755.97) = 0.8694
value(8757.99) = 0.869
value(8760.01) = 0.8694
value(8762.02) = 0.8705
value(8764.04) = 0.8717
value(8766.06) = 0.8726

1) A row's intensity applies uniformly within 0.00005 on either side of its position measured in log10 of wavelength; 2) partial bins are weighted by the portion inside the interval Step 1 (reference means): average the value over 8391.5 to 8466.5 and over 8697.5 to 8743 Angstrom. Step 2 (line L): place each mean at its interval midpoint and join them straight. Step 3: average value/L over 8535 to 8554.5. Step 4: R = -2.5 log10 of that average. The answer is 0.14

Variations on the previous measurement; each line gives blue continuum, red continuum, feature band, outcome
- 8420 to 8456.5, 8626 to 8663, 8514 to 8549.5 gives 0.07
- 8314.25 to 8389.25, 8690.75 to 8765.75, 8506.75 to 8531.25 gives 0.02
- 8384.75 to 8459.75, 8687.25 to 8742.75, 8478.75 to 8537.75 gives 0.03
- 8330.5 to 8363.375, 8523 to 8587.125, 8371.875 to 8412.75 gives -0.02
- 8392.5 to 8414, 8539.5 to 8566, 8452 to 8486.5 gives -0.04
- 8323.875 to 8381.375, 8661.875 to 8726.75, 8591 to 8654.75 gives -0.03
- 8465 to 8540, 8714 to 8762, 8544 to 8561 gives 0.09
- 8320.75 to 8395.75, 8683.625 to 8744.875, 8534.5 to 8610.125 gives 0.04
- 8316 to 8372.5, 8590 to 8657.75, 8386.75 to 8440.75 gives -0.01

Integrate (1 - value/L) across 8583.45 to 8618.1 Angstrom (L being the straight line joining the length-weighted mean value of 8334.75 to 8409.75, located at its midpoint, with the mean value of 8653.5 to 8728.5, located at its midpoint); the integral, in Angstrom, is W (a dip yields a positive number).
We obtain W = -0.8 Angstrom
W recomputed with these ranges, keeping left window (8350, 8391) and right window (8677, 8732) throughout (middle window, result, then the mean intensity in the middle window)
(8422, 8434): 0.0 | 0.949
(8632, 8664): 0.4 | 0.882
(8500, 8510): 0.5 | 0.879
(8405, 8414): -0.1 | 0.958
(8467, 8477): 0.1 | 0.932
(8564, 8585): 0.0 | 0.912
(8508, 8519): 0.3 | 0.905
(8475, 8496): 0.0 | 0.934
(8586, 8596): 0.0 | 0.91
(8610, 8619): -0.1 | 0.908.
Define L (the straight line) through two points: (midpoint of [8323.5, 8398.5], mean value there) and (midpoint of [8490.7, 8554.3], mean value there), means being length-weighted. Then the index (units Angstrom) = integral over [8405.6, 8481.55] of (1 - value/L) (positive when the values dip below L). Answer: -2.6 Angstrom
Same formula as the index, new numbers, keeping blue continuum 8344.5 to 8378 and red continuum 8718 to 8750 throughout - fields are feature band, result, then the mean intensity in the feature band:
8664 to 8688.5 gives 1.4 Angstrom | 0.844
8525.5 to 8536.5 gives 0.4 Angstrom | 0.893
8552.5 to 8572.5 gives 0.6 Angstrom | 0.893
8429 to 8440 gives 0.1 Angstrom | 0.942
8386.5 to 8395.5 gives 0.1 Angstrom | 0.946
